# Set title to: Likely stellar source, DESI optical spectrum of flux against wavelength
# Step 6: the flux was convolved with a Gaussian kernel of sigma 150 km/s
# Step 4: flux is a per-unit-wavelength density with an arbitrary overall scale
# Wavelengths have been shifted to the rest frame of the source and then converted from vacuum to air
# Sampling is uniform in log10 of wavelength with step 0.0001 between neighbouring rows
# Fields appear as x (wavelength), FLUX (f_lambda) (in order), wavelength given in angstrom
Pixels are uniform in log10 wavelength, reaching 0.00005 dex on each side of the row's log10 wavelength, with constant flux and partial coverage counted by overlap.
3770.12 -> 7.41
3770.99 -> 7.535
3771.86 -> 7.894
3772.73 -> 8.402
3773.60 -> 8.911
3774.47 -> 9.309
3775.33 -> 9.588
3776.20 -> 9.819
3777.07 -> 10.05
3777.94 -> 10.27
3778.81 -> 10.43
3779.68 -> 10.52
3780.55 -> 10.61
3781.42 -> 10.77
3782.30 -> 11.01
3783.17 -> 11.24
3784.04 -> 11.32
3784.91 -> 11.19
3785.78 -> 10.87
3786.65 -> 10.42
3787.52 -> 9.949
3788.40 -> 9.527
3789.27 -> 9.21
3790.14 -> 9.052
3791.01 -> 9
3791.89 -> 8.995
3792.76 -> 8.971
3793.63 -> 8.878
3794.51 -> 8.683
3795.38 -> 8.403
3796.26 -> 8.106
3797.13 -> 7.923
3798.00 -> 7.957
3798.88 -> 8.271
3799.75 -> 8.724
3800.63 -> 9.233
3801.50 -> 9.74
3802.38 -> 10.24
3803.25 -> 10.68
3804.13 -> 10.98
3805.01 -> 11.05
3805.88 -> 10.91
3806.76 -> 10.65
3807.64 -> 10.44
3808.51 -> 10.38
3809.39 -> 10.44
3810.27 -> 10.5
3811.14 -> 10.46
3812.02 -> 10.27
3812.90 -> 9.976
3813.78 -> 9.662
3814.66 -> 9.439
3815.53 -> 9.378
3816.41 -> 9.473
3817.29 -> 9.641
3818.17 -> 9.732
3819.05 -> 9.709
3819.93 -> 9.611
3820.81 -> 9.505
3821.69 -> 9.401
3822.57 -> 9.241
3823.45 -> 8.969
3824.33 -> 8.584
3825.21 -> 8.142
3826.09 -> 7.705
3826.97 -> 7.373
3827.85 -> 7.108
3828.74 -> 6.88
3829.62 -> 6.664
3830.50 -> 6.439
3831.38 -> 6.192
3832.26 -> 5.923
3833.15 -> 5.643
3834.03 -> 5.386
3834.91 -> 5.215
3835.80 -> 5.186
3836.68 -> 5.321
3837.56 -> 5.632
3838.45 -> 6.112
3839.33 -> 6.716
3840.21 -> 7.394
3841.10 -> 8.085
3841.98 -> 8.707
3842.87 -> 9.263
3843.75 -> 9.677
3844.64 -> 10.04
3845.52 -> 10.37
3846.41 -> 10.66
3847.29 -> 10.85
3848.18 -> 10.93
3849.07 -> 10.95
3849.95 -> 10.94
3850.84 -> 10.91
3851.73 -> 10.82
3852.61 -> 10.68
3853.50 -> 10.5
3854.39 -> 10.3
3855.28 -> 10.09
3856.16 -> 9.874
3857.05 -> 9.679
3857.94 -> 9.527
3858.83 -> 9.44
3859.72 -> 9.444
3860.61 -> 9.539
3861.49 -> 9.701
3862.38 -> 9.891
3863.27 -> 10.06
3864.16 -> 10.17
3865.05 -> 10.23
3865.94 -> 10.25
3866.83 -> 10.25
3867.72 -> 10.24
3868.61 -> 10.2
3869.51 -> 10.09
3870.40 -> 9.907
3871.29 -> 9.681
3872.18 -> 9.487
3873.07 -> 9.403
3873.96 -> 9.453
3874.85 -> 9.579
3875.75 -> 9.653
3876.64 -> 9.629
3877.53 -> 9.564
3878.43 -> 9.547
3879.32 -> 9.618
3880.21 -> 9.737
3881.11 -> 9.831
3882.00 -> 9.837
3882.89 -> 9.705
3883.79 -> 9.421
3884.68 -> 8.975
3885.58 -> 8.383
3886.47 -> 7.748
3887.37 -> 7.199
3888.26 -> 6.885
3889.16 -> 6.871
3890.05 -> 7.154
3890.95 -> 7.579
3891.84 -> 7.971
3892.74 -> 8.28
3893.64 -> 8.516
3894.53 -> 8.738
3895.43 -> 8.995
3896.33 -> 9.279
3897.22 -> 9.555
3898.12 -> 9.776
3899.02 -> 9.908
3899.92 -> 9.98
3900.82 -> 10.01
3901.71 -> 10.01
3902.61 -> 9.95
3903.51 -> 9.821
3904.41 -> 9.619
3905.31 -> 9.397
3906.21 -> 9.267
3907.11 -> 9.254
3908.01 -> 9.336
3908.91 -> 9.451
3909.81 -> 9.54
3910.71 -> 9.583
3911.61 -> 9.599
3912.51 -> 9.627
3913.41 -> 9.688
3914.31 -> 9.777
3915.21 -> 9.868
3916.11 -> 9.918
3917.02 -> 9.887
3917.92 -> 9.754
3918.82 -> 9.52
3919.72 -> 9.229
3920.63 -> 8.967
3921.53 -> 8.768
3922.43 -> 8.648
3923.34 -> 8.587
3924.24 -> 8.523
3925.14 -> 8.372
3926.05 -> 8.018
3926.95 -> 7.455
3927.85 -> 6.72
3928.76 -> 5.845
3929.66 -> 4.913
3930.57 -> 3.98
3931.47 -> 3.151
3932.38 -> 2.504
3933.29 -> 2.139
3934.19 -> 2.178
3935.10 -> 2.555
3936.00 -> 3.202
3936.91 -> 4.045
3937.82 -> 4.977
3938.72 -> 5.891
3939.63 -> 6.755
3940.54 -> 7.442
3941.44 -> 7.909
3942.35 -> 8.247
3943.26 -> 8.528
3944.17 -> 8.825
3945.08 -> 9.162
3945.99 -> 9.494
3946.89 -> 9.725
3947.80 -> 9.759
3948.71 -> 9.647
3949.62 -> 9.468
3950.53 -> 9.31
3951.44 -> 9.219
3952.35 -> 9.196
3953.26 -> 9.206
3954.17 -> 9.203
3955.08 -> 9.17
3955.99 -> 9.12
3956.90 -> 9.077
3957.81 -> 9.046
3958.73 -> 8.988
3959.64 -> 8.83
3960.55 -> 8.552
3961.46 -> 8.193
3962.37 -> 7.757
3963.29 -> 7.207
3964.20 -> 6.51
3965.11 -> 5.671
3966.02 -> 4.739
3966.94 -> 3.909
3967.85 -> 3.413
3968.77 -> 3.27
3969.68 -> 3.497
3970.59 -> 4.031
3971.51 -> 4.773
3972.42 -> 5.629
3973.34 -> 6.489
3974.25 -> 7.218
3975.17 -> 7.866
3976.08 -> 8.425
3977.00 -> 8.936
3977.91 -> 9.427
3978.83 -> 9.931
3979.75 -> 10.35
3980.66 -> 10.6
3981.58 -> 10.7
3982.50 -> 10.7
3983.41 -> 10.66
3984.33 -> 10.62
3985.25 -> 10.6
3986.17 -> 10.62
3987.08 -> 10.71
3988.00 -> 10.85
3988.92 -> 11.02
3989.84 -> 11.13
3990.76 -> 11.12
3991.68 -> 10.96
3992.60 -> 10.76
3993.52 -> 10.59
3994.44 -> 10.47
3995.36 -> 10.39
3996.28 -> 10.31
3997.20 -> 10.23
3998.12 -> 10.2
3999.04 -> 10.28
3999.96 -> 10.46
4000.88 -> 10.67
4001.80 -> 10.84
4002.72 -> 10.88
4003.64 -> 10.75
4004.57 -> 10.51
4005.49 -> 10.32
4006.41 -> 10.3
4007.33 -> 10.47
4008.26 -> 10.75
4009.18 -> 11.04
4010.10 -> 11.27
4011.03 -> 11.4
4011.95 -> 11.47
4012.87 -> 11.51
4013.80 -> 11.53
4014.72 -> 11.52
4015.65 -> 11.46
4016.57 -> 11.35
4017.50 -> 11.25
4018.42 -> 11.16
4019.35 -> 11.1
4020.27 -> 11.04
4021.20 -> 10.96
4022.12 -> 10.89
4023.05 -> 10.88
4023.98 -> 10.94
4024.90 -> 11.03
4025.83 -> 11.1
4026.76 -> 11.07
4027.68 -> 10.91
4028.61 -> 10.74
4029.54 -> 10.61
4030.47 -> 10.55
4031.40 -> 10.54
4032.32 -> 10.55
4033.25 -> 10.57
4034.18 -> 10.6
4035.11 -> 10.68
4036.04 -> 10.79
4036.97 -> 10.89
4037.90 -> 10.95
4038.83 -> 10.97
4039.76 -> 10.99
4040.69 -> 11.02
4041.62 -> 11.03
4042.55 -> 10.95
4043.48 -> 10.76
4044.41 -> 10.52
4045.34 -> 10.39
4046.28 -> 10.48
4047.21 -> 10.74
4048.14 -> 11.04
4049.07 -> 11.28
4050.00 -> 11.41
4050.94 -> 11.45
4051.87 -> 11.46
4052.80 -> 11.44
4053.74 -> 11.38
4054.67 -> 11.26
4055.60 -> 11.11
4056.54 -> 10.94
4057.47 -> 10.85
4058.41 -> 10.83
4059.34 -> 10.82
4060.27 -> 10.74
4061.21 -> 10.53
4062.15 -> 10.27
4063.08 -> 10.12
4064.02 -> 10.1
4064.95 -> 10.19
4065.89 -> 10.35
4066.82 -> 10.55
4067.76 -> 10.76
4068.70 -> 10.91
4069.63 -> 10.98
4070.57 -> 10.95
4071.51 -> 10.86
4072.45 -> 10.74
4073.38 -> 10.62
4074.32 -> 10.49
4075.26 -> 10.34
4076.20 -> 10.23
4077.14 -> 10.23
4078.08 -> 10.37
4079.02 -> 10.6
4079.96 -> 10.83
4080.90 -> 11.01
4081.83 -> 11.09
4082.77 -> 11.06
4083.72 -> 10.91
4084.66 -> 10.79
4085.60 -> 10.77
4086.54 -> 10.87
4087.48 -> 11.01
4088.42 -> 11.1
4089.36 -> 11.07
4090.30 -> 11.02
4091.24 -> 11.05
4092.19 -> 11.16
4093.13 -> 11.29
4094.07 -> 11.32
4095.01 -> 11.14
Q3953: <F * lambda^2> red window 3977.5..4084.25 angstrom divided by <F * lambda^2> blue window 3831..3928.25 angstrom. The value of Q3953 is 1.28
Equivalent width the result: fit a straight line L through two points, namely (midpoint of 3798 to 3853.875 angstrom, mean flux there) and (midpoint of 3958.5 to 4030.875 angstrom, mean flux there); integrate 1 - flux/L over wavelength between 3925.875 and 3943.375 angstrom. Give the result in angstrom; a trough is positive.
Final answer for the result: 7.8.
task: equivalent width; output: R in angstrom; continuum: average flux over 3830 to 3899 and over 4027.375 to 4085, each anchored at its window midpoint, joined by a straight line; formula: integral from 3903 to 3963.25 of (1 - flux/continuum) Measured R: 9.8 angstrom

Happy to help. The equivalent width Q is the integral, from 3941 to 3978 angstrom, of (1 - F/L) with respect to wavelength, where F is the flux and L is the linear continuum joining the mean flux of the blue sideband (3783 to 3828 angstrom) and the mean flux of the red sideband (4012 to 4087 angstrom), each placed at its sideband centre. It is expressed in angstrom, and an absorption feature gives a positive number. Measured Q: 9.5 angstrom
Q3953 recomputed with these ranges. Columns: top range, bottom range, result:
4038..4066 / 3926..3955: 1.67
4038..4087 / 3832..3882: 1.30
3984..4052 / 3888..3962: 1.39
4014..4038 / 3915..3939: 1.76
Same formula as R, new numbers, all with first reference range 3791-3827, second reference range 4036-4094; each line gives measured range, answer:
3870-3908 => 2.9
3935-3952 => 4.1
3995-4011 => -0.1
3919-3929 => 1.9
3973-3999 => 0.8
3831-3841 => 3.8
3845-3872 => -1.4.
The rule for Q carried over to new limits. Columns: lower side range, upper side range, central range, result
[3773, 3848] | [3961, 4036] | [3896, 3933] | 3.1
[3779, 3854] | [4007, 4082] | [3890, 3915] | 1.2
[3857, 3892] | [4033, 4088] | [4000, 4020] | -1.2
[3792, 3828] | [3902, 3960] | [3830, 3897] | -1.1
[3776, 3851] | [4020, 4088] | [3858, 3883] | -0.7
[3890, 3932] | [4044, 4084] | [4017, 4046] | -1.5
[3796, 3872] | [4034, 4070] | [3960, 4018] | 5.7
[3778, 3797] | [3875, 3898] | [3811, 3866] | 2.4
